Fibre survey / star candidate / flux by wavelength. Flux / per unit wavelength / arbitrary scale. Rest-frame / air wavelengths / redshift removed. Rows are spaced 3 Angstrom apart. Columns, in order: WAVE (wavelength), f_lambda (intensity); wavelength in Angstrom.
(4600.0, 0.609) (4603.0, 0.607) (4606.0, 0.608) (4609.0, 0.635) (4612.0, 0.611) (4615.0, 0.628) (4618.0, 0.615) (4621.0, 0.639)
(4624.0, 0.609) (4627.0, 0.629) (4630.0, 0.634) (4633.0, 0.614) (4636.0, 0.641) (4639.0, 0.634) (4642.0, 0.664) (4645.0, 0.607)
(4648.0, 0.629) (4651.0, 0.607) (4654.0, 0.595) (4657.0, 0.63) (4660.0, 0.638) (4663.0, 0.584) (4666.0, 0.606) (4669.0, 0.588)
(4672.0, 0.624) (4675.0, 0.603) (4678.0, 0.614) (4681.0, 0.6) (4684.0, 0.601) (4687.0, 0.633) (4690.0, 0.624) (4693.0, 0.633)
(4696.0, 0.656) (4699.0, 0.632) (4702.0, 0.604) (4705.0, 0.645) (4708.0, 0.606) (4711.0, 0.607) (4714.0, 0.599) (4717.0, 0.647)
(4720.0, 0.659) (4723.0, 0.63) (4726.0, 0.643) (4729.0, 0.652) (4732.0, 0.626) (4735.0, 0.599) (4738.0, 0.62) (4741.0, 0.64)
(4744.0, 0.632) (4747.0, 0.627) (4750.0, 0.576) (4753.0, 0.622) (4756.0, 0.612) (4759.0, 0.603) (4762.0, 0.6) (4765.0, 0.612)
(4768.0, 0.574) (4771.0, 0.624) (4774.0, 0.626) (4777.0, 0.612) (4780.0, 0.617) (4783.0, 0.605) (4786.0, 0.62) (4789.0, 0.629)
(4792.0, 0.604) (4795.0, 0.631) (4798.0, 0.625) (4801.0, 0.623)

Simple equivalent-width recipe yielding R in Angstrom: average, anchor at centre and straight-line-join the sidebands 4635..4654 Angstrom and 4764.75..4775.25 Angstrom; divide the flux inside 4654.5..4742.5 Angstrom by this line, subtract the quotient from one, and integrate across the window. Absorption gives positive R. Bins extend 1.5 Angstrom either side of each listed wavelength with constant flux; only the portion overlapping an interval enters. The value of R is -0.4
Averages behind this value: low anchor 0.627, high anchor 0.608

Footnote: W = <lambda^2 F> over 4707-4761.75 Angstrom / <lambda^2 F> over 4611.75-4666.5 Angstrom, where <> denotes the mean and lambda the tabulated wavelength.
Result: 1.0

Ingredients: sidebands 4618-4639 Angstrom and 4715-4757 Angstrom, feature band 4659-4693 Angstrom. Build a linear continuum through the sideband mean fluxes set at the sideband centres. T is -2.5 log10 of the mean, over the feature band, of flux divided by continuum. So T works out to 0.03 mag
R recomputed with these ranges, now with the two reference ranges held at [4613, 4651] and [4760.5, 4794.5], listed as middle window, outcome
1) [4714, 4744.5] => -0.80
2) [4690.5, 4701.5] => -0.27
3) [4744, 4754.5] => 0.05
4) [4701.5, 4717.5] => 0.05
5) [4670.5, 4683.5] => 0.27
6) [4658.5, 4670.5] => 0.38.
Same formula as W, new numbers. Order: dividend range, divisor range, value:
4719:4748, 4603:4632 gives 1.07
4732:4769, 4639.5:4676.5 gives 1.03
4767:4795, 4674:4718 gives 1.03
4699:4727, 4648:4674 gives 1.05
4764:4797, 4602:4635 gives 1.06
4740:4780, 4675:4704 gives 1.02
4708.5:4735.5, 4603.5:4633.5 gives 1.06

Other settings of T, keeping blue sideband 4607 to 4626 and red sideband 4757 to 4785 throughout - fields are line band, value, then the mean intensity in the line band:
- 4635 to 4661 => -0.01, 0.627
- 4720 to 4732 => -0.05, 0.642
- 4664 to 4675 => 0.02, 0.605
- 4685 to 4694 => -0.02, 0.628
